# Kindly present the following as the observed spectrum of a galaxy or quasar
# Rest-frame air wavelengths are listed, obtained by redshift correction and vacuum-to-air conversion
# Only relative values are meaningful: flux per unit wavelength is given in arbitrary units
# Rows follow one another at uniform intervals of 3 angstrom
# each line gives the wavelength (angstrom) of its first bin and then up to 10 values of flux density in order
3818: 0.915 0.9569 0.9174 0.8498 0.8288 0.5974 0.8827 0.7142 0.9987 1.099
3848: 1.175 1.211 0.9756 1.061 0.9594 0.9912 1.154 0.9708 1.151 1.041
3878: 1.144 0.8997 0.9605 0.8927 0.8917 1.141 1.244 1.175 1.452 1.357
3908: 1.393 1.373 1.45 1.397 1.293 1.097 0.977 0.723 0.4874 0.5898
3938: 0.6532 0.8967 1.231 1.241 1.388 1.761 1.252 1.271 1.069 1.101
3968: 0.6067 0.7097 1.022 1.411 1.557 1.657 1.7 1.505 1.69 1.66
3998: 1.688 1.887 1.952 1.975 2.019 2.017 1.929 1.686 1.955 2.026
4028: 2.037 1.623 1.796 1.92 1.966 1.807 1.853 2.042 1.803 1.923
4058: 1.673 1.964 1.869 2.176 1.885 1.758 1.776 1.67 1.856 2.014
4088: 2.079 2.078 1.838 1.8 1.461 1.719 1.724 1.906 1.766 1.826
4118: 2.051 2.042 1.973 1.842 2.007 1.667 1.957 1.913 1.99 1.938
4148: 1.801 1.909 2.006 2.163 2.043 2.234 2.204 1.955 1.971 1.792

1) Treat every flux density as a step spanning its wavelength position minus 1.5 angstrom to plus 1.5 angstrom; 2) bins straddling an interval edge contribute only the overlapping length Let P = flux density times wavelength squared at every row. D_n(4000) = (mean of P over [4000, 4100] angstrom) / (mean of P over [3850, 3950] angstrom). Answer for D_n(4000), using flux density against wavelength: 1.89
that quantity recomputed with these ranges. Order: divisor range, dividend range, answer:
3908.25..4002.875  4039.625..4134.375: 1.60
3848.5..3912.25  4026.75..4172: 1.90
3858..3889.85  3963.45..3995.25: 1.37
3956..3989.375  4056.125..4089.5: 1.61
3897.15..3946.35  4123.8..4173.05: 2.01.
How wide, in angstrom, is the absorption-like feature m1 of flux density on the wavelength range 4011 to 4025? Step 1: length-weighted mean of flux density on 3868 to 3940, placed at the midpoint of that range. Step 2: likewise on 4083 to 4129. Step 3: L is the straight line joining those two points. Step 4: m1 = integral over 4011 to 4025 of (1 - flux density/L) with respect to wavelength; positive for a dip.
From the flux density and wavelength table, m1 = -3.6 angstrom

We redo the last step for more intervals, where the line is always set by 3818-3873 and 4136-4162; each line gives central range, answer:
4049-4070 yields -2.9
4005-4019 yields -4.0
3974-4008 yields -4.9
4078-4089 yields -0.9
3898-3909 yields -1.8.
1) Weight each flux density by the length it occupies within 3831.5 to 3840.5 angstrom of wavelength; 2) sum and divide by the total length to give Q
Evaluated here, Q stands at 0.731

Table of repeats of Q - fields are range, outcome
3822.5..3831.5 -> 0.865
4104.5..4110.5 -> 1.82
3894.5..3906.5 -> 1.31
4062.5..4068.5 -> 2.02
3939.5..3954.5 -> 1.3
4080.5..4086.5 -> 1.93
